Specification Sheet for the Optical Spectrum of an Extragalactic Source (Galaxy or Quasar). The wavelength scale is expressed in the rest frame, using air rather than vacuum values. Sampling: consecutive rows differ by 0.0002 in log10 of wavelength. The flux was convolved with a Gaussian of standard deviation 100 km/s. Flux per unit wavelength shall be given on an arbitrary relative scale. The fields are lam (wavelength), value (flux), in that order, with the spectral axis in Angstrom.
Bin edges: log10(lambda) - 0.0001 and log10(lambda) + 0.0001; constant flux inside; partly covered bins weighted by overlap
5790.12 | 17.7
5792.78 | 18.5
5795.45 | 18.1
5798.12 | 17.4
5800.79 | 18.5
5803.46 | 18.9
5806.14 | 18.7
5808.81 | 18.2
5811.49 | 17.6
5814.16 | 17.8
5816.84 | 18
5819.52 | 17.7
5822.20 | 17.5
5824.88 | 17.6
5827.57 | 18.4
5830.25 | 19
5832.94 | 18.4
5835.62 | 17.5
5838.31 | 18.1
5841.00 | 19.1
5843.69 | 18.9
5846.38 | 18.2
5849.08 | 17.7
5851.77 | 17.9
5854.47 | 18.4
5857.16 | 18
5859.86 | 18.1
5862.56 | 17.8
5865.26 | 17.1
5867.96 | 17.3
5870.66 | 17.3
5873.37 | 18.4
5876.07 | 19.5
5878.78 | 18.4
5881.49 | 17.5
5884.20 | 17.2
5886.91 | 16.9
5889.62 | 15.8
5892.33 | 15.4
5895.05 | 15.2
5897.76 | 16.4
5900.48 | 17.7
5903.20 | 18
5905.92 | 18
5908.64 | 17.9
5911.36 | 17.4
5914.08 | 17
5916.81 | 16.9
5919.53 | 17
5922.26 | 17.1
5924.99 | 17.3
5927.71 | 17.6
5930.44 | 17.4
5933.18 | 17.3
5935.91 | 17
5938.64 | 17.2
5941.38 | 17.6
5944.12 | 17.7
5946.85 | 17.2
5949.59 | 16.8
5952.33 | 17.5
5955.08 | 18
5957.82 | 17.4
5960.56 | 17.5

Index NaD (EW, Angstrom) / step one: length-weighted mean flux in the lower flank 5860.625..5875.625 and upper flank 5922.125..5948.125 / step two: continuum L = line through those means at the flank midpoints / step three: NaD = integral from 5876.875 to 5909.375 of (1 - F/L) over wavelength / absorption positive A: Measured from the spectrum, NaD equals 1.0 Angstrom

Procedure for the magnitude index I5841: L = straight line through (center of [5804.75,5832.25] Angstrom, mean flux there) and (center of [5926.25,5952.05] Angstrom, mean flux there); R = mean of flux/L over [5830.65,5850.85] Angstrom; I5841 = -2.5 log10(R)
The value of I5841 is -0.02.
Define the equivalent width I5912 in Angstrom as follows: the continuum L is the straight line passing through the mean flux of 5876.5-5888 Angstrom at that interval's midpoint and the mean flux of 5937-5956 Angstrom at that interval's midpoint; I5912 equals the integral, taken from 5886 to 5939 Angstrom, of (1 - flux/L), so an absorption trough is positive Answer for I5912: 1.6 Angstrom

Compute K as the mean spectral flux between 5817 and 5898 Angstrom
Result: 17.7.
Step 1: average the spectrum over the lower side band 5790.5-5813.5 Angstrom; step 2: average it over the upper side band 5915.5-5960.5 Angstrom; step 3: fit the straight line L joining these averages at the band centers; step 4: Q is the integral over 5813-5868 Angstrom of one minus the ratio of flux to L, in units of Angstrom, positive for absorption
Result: -0.3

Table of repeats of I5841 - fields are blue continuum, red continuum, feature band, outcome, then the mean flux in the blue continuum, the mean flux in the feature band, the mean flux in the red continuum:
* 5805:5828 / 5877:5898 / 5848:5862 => -0.05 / 17.9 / 18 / 16.7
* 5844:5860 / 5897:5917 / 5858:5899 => 0.04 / 18.1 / 17.2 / 17.5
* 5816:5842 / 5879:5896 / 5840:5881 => -0.05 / 18.1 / 18.1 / 16.5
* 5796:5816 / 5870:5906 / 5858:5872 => 0.00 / 18.2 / 17.5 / 17.2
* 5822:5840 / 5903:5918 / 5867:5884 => -0.01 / 18.1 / 18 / 17.5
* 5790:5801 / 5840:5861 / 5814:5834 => 0.01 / 18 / 18.1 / 18.3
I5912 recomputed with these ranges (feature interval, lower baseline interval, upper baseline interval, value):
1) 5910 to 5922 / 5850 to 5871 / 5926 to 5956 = 0.3 Angstrom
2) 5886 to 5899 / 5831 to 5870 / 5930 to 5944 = 1.3 Angstrom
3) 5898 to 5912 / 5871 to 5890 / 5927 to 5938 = -0.1 Angstrom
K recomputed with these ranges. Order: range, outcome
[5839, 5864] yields 18.2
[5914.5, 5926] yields 17.1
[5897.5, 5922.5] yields 17.4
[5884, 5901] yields 16.3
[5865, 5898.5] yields 17.1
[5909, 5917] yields 17.2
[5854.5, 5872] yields 17.7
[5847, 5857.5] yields 18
